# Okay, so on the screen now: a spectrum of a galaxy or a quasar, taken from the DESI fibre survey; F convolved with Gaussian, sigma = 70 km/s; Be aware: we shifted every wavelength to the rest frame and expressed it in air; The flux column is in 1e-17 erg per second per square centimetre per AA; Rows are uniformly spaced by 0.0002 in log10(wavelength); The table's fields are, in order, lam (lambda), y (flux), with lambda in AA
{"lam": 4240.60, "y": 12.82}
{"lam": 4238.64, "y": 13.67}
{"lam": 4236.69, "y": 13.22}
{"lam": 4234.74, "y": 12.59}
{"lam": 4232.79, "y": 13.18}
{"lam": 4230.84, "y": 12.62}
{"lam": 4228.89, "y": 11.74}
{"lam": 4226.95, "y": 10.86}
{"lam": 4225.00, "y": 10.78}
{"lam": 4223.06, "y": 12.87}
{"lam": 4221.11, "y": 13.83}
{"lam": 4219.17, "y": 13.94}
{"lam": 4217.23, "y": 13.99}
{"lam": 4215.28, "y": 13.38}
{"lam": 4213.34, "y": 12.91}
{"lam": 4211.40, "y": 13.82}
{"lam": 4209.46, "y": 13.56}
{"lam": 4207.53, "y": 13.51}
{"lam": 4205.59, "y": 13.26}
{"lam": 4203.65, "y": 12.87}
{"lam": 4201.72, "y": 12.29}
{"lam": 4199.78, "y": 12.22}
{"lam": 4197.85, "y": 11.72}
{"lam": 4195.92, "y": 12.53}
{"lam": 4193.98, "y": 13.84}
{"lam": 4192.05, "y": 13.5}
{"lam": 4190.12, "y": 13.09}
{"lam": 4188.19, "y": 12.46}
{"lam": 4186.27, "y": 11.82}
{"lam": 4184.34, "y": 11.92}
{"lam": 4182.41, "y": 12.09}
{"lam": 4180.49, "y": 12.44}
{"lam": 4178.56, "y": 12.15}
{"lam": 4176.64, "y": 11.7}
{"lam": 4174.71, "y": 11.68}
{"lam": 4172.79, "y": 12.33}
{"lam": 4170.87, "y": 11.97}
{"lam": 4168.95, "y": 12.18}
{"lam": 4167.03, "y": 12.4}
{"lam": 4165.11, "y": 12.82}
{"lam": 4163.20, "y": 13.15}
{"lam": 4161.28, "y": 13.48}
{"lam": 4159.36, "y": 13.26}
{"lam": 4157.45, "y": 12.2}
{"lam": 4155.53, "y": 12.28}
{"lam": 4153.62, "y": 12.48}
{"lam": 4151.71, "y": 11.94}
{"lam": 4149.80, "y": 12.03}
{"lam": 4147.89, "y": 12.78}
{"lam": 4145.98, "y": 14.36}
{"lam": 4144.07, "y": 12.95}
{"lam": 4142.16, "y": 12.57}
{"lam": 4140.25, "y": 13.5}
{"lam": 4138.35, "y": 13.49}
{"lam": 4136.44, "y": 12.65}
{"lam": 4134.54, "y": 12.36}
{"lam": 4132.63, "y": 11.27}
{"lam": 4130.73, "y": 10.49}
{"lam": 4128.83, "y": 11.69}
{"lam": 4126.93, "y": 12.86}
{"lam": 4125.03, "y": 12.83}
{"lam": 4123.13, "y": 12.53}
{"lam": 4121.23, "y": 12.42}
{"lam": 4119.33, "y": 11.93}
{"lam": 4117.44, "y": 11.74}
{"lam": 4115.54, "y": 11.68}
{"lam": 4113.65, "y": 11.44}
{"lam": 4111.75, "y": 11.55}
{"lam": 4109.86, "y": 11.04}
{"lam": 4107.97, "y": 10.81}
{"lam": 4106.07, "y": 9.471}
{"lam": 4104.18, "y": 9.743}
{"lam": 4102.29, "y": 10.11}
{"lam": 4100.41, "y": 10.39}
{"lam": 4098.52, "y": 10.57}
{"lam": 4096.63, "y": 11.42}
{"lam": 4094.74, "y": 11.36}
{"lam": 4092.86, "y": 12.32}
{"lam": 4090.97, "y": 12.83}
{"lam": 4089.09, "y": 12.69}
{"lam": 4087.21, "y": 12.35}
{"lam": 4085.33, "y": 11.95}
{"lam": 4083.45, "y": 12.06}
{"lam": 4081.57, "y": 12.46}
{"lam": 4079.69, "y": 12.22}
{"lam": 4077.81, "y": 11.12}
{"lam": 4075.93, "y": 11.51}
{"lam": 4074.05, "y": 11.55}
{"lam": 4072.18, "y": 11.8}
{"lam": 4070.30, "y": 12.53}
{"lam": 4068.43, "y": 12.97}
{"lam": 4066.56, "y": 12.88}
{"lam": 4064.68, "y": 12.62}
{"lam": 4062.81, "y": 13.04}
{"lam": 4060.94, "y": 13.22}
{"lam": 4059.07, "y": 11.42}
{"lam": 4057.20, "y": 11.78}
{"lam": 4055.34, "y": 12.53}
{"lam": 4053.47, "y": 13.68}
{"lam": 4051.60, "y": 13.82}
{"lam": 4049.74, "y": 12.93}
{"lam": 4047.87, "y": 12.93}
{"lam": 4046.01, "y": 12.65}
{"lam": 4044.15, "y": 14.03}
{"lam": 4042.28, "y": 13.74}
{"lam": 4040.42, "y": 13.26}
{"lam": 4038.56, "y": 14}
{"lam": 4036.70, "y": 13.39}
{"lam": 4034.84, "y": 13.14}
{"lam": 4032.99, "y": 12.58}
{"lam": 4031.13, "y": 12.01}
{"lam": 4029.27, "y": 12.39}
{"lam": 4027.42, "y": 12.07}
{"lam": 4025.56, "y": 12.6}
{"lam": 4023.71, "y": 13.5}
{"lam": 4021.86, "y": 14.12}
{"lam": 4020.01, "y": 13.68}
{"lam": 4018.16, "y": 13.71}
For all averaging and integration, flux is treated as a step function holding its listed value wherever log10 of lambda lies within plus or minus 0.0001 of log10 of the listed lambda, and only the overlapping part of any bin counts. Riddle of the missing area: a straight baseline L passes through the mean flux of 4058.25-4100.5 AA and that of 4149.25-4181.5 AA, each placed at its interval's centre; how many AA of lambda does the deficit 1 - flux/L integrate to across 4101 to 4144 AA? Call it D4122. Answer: 1.7 AA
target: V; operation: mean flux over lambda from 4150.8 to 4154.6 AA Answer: 12.2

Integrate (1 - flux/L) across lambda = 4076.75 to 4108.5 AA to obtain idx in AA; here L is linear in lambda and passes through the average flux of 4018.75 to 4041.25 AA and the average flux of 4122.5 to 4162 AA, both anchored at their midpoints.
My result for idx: 3.4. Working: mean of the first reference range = 13.1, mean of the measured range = 11.4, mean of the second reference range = 12.6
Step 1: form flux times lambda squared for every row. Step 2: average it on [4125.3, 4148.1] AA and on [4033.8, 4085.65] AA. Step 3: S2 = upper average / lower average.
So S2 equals 1.03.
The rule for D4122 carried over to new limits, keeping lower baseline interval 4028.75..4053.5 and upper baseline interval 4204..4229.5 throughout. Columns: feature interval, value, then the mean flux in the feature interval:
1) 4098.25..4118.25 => 3.54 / 10.8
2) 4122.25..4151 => 1.13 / 12.6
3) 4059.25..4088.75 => 1.95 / 12.3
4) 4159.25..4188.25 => 1.53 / 12.3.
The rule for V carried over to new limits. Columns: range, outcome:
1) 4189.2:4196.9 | 13.2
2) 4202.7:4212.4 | 13.4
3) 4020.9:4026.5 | 13.4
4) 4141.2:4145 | 12.7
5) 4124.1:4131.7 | 12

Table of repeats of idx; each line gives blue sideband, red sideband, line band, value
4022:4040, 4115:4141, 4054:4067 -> 0.20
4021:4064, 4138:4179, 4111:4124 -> 0.86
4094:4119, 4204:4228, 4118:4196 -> -4.08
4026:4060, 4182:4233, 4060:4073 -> 0.15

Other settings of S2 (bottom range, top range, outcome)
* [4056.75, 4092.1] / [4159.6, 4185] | 1.06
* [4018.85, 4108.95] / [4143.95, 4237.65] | 1.09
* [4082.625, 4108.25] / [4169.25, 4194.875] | 1.14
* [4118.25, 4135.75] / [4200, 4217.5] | 1.14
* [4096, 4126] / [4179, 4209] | 1.17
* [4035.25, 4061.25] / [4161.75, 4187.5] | 0.99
